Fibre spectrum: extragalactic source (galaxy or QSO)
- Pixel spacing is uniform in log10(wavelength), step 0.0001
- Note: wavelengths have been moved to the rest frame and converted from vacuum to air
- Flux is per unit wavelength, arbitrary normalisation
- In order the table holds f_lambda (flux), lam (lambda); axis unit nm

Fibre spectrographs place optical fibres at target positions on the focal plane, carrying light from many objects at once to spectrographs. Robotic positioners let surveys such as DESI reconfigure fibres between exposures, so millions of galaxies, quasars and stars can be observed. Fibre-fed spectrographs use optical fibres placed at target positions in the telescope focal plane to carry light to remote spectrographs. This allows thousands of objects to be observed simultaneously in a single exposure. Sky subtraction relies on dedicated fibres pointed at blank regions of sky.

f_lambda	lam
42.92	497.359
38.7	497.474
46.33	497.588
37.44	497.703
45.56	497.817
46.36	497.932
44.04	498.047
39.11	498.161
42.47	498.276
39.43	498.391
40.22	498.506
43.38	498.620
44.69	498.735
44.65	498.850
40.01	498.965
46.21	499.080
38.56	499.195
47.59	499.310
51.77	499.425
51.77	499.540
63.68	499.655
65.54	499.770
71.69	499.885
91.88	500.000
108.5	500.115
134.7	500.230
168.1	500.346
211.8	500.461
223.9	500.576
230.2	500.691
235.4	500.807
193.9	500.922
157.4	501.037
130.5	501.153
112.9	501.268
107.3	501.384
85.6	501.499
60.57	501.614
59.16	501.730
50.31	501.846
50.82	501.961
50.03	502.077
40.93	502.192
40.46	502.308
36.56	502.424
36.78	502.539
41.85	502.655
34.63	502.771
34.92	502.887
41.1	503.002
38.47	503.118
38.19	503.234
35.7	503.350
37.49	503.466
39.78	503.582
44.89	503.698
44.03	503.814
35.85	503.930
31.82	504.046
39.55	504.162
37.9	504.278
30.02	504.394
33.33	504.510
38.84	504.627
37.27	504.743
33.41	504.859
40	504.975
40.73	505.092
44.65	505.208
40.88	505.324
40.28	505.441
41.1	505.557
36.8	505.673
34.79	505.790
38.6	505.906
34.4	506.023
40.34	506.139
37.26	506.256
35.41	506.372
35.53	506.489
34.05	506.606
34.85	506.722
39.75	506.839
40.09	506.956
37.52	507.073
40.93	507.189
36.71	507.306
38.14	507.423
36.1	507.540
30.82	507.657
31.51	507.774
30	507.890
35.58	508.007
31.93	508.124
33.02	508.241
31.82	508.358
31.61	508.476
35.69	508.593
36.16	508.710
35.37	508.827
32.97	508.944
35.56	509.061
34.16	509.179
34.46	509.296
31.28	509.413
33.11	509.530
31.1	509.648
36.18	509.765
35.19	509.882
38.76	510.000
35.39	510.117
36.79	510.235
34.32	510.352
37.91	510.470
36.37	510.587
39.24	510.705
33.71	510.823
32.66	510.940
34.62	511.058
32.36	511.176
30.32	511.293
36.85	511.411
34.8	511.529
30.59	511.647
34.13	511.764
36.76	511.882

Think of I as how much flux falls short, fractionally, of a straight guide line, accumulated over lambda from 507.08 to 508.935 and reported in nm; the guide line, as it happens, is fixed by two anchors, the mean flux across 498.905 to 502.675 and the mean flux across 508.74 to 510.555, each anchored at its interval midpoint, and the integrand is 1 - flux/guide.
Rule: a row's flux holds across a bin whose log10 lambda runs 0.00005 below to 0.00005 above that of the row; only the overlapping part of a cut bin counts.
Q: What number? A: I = 0.47 nm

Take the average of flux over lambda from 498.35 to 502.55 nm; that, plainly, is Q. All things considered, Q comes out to 90.2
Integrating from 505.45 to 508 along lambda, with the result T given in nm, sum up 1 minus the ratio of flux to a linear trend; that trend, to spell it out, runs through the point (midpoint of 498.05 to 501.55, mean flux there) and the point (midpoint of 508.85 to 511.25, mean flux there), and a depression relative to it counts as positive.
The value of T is 0.86 nm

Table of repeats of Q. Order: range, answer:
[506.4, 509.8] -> 34.7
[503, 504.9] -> 37.4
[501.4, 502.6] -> 53.1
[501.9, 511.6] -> 36.7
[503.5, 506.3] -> 38.2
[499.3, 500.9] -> 129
